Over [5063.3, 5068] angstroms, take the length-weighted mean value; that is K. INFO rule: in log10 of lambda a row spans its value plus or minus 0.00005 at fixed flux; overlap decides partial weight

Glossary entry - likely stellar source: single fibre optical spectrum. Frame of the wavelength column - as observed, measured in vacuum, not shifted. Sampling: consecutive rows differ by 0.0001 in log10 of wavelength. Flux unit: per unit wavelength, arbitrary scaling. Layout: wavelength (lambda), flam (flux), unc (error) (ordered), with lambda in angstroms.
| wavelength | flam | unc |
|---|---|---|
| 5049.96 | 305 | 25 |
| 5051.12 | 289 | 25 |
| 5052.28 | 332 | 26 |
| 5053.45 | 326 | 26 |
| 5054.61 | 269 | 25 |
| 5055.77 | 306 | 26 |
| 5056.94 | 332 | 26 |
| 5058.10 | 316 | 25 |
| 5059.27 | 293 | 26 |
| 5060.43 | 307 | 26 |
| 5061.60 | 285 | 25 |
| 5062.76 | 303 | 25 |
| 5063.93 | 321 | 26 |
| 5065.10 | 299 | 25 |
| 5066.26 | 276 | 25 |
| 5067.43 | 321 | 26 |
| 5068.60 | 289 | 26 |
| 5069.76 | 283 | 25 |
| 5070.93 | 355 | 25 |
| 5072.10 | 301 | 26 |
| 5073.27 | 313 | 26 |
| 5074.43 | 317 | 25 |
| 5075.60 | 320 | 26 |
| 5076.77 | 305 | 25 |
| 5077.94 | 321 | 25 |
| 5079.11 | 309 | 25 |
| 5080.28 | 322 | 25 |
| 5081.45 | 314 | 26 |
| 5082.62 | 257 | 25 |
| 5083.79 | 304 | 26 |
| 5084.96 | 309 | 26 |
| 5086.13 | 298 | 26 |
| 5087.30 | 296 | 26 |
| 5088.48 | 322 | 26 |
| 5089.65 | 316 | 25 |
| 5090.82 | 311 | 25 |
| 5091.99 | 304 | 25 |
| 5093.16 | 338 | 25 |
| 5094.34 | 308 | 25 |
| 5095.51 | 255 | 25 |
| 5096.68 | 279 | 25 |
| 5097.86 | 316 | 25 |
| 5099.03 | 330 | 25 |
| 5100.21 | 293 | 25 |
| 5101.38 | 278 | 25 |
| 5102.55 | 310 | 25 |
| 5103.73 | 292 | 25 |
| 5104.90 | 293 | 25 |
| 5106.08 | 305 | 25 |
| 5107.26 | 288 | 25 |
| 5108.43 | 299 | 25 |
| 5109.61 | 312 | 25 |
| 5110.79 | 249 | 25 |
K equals 304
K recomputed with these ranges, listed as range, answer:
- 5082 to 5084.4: 281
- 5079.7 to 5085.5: 301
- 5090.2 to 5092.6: 309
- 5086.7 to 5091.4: 311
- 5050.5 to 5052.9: 311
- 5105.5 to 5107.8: 296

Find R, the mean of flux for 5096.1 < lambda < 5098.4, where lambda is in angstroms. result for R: 296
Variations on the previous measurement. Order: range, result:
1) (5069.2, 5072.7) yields 313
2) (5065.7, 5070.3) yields 292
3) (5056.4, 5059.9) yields 314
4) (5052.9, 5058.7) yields 310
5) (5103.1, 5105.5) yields 292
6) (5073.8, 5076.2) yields 319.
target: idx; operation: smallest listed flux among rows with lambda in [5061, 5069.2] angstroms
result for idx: 276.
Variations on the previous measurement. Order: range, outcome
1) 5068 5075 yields 283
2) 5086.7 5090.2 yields 296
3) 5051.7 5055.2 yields 269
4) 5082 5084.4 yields 257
